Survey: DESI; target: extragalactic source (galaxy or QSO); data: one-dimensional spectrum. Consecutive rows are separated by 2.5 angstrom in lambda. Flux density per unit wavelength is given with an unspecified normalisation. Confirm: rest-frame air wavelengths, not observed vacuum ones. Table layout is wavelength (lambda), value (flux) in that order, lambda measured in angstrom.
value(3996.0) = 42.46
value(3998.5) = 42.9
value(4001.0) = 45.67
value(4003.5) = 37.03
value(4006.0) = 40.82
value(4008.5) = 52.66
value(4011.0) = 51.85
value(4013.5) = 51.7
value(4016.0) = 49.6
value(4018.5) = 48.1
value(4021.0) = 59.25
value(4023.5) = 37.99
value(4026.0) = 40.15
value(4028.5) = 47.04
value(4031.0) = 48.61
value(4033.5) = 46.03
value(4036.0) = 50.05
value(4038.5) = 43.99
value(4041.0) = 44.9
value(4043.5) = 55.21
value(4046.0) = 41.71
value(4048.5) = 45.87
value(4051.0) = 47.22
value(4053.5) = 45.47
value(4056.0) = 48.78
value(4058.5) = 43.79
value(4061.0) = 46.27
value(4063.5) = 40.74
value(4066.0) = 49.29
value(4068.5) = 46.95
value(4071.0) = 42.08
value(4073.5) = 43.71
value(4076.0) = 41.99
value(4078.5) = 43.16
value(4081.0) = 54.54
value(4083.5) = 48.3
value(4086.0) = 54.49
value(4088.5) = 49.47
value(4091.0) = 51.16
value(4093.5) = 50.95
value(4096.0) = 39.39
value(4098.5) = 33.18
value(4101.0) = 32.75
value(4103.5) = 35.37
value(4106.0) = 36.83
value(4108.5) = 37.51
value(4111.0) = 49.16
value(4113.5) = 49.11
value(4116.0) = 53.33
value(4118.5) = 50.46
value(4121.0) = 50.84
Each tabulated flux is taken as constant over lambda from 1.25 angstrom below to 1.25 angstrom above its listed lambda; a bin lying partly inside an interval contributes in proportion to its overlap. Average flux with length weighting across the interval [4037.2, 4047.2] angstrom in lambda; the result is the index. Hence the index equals 46.5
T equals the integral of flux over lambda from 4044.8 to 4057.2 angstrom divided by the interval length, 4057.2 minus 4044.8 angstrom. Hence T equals 45.8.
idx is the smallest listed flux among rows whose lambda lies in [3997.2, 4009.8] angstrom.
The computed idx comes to 37.03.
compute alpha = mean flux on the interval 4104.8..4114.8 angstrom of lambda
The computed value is 43.2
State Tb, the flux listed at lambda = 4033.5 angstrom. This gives 46.03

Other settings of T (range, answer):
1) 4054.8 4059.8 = 46.3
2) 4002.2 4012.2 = 45.6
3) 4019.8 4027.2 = 45.7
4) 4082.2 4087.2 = 51.4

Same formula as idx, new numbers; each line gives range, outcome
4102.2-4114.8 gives 35.37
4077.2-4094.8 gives 43.16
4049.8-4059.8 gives 43.79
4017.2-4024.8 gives 37.99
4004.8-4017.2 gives 40.82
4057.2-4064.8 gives 40.74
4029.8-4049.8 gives 41.71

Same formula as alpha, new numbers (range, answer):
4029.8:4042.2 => 46.7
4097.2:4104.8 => 33.8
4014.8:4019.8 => 48.9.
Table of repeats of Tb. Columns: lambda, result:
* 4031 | 48.61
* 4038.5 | 43.99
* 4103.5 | 35.37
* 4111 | 49.16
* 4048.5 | 45.87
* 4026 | 40.15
